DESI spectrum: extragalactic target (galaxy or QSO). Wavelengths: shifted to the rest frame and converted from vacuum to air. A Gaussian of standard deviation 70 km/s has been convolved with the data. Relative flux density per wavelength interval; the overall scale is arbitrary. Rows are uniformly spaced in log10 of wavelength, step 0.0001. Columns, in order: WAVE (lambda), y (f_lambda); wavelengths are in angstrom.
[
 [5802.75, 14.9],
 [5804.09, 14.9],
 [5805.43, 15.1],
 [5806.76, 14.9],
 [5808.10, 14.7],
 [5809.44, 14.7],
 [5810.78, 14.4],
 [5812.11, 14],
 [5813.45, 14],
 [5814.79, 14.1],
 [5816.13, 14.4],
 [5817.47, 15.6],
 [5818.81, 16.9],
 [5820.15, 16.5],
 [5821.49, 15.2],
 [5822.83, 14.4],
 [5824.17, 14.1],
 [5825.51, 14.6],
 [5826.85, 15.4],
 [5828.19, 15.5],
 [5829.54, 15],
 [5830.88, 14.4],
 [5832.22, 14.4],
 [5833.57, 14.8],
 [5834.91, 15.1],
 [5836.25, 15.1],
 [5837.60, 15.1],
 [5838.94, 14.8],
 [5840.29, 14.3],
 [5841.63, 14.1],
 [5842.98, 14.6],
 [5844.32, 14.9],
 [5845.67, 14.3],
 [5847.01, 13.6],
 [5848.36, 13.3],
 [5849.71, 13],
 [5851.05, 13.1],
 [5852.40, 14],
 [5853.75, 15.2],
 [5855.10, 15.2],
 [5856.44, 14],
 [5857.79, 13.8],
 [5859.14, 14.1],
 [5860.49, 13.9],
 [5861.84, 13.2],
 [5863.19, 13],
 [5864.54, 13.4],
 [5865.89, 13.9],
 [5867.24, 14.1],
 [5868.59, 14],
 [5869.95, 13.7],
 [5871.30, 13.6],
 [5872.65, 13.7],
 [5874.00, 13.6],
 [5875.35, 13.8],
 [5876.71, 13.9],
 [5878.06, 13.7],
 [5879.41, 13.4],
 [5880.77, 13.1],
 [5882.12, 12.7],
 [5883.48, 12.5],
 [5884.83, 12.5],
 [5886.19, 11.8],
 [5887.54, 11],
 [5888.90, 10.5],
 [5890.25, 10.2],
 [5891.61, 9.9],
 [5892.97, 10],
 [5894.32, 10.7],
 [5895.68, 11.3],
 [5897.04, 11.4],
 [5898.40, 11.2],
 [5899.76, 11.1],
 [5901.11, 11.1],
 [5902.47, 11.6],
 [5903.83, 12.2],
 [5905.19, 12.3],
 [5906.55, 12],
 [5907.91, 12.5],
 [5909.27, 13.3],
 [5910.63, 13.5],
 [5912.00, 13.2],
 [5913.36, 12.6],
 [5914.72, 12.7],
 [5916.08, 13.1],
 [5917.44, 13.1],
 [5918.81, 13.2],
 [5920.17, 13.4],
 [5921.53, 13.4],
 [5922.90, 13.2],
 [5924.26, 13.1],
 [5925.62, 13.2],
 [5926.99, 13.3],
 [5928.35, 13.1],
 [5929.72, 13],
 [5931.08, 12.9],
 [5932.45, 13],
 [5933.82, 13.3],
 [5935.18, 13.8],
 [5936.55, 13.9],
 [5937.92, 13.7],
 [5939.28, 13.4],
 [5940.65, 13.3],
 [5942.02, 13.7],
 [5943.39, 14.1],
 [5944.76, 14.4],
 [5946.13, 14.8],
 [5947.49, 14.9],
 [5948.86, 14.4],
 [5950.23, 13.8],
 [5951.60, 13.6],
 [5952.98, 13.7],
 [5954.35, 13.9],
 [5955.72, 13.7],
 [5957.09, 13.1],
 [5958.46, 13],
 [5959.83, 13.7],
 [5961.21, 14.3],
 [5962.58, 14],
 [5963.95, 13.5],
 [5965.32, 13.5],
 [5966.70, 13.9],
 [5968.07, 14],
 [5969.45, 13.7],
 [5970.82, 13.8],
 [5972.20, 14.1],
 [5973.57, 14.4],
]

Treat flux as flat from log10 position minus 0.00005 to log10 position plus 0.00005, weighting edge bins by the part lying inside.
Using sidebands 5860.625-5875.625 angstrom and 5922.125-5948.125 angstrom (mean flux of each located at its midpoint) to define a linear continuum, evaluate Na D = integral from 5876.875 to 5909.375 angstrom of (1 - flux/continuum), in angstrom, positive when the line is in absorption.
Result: 4.5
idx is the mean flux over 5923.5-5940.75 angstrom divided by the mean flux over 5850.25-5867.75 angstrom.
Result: 0.96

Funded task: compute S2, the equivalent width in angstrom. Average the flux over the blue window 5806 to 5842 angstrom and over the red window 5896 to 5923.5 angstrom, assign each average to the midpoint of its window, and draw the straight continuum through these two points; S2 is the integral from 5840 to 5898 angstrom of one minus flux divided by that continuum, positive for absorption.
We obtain 2.3 angstrom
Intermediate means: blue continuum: 14.8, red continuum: 12.5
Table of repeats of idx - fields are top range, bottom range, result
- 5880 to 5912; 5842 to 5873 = 0.84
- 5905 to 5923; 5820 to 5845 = 0.88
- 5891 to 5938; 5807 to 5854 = 0.86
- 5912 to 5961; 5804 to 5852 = 0.92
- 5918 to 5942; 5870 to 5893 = 1.07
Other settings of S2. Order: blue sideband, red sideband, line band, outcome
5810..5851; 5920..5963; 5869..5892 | 2.56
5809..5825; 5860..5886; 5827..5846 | -0.54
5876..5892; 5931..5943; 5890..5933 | 1.75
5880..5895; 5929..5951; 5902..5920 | -0.44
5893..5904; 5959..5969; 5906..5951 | -3.65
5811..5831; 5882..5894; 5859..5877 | -2.08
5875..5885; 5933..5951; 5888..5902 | 2.76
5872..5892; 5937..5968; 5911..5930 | 0.13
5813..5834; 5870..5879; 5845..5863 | 0.43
